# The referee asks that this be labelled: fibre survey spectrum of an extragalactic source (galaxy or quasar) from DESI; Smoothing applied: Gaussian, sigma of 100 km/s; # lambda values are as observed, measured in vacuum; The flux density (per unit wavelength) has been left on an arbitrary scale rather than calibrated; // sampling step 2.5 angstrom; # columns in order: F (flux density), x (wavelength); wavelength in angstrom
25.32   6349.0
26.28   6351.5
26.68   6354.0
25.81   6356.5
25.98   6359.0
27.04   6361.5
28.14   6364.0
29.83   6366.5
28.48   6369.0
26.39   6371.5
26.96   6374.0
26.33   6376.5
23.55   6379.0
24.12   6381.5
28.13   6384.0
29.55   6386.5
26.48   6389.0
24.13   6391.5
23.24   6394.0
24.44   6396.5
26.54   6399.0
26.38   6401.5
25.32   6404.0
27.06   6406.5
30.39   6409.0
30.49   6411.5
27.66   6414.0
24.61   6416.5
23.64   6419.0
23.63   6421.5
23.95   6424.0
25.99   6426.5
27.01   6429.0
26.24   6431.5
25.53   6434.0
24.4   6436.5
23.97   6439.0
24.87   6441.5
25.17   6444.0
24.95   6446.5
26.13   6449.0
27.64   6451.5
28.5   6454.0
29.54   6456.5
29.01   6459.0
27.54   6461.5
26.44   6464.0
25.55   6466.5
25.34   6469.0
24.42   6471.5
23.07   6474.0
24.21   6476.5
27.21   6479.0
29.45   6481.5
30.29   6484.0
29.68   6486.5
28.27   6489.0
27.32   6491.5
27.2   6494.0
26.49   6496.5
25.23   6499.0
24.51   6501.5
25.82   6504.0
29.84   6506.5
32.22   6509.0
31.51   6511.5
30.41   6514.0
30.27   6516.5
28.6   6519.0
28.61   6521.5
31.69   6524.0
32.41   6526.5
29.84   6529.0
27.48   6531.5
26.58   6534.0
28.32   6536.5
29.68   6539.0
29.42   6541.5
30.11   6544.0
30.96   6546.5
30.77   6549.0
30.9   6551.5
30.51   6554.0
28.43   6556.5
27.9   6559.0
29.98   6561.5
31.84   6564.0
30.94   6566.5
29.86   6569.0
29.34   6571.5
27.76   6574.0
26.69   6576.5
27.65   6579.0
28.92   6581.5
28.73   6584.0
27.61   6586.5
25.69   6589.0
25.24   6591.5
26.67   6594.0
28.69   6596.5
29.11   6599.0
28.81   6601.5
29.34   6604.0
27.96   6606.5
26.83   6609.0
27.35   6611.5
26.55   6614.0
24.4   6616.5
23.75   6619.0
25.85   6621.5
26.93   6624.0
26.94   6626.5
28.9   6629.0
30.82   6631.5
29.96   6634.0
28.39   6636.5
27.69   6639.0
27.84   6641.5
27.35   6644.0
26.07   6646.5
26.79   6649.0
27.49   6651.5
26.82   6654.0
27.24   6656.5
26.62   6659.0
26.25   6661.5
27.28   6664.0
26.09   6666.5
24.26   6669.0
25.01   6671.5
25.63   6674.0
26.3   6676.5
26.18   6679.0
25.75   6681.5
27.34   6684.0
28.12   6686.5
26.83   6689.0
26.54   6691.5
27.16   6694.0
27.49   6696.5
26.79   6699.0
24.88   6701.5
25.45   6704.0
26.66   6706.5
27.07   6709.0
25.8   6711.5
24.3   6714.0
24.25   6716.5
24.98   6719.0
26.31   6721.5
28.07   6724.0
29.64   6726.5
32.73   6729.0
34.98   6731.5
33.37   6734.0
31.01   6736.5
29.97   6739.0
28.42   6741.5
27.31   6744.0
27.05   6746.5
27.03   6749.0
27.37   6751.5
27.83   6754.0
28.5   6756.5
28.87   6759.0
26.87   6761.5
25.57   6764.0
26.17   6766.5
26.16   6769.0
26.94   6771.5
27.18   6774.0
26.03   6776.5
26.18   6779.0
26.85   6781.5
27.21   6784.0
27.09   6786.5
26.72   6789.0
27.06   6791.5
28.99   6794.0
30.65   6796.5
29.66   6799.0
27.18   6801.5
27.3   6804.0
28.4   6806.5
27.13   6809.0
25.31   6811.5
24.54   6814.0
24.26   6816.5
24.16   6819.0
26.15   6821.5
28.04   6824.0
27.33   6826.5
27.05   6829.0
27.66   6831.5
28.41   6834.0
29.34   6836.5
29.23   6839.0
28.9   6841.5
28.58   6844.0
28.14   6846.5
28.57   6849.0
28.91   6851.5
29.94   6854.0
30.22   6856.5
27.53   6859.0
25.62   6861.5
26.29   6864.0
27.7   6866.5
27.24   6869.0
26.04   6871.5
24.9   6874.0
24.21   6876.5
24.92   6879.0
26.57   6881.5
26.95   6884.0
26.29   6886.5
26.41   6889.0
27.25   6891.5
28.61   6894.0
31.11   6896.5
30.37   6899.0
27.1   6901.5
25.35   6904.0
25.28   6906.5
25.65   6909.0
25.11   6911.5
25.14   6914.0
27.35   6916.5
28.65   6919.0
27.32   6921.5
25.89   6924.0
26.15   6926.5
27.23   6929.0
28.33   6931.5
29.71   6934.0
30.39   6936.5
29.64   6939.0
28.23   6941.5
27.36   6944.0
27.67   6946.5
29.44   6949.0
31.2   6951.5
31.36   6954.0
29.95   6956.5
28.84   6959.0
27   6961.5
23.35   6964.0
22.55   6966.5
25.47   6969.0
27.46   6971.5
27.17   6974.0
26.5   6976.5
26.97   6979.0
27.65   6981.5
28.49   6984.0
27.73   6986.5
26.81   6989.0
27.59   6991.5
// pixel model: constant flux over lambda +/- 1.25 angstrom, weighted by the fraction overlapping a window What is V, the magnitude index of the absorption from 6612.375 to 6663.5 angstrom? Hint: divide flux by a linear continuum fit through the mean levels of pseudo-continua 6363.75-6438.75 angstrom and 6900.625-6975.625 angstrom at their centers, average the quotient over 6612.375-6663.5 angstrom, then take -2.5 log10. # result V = -0.02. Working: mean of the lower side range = 26.2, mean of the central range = 27.1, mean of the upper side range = 27.4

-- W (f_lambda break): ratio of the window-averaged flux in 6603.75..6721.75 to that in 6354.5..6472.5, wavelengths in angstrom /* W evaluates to 1.01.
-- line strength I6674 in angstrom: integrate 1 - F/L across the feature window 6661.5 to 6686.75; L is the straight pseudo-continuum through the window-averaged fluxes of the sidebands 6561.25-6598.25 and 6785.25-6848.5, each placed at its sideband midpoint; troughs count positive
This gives 1.7 angstrom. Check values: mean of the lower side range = 28.3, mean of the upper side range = 27.5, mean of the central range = 26.1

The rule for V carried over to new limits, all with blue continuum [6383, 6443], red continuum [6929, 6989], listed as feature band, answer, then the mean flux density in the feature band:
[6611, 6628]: 0.03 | 25.9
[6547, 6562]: -0.13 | 29.8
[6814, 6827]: 0.07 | 25.8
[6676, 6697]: 0.00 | 26.9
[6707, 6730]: 0.00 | 26.9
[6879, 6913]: 0.03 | 27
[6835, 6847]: -0.05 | 28.9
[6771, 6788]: 0.02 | 26.8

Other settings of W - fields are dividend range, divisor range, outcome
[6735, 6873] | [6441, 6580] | 0.97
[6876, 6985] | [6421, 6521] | 1.01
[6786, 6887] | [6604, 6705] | 1.02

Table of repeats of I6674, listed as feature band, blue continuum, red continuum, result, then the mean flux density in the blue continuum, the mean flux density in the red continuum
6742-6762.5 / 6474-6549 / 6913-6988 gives 0.36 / 28.7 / 27.7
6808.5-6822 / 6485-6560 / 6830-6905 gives 1.32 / 29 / 27.6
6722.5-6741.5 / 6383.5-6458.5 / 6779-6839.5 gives -2.86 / 26.2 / 27.3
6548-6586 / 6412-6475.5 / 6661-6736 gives -4.10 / 25.8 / 27.1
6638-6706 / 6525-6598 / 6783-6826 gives 3.68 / 28.9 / 27.1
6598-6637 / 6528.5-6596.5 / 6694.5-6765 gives 1.20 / 28.8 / 27.8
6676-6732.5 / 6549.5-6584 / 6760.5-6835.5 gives 1.63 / 29.3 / 26.9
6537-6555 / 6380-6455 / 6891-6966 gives -2.59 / 26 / 27.8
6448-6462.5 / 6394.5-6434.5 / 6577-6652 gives -0.93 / 26.1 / 27.5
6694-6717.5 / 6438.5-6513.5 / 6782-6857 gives 1.34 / 27.1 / 27.7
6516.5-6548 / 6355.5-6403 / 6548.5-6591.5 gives -1.24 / 26.4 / 28.9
